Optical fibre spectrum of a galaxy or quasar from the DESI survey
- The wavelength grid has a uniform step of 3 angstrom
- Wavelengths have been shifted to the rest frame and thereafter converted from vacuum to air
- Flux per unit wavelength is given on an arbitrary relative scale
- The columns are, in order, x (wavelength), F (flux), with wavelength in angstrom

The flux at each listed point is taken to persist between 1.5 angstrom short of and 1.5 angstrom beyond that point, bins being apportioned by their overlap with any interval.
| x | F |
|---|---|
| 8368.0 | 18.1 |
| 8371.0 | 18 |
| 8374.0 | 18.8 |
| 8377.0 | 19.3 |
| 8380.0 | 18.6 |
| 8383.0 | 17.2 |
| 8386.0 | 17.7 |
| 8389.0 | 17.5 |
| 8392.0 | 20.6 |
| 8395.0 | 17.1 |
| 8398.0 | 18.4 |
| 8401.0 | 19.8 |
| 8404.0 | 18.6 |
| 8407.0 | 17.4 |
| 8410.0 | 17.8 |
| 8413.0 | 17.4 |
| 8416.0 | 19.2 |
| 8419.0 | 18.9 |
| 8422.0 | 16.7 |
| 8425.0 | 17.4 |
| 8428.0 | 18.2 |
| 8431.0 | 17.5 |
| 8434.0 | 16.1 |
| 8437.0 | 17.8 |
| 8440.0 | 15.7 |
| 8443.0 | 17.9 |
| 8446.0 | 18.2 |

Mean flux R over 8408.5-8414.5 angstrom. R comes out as 17.6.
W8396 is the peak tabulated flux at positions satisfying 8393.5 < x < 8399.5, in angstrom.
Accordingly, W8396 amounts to 18.4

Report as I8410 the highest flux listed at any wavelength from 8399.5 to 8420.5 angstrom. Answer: 19.8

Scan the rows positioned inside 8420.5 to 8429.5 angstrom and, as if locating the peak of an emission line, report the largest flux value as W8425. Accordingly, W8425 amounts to 18.2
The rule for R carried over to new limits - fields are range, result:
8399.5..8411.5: 18.4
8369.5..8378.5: 18.7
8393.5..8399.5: 17.8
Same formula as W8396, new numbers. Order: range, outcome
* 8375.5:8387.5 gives 19.3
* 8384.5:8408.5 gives 20.6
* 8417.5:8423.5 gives 18.9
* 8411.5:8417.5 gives 19.2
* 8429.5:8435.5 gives 17.5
